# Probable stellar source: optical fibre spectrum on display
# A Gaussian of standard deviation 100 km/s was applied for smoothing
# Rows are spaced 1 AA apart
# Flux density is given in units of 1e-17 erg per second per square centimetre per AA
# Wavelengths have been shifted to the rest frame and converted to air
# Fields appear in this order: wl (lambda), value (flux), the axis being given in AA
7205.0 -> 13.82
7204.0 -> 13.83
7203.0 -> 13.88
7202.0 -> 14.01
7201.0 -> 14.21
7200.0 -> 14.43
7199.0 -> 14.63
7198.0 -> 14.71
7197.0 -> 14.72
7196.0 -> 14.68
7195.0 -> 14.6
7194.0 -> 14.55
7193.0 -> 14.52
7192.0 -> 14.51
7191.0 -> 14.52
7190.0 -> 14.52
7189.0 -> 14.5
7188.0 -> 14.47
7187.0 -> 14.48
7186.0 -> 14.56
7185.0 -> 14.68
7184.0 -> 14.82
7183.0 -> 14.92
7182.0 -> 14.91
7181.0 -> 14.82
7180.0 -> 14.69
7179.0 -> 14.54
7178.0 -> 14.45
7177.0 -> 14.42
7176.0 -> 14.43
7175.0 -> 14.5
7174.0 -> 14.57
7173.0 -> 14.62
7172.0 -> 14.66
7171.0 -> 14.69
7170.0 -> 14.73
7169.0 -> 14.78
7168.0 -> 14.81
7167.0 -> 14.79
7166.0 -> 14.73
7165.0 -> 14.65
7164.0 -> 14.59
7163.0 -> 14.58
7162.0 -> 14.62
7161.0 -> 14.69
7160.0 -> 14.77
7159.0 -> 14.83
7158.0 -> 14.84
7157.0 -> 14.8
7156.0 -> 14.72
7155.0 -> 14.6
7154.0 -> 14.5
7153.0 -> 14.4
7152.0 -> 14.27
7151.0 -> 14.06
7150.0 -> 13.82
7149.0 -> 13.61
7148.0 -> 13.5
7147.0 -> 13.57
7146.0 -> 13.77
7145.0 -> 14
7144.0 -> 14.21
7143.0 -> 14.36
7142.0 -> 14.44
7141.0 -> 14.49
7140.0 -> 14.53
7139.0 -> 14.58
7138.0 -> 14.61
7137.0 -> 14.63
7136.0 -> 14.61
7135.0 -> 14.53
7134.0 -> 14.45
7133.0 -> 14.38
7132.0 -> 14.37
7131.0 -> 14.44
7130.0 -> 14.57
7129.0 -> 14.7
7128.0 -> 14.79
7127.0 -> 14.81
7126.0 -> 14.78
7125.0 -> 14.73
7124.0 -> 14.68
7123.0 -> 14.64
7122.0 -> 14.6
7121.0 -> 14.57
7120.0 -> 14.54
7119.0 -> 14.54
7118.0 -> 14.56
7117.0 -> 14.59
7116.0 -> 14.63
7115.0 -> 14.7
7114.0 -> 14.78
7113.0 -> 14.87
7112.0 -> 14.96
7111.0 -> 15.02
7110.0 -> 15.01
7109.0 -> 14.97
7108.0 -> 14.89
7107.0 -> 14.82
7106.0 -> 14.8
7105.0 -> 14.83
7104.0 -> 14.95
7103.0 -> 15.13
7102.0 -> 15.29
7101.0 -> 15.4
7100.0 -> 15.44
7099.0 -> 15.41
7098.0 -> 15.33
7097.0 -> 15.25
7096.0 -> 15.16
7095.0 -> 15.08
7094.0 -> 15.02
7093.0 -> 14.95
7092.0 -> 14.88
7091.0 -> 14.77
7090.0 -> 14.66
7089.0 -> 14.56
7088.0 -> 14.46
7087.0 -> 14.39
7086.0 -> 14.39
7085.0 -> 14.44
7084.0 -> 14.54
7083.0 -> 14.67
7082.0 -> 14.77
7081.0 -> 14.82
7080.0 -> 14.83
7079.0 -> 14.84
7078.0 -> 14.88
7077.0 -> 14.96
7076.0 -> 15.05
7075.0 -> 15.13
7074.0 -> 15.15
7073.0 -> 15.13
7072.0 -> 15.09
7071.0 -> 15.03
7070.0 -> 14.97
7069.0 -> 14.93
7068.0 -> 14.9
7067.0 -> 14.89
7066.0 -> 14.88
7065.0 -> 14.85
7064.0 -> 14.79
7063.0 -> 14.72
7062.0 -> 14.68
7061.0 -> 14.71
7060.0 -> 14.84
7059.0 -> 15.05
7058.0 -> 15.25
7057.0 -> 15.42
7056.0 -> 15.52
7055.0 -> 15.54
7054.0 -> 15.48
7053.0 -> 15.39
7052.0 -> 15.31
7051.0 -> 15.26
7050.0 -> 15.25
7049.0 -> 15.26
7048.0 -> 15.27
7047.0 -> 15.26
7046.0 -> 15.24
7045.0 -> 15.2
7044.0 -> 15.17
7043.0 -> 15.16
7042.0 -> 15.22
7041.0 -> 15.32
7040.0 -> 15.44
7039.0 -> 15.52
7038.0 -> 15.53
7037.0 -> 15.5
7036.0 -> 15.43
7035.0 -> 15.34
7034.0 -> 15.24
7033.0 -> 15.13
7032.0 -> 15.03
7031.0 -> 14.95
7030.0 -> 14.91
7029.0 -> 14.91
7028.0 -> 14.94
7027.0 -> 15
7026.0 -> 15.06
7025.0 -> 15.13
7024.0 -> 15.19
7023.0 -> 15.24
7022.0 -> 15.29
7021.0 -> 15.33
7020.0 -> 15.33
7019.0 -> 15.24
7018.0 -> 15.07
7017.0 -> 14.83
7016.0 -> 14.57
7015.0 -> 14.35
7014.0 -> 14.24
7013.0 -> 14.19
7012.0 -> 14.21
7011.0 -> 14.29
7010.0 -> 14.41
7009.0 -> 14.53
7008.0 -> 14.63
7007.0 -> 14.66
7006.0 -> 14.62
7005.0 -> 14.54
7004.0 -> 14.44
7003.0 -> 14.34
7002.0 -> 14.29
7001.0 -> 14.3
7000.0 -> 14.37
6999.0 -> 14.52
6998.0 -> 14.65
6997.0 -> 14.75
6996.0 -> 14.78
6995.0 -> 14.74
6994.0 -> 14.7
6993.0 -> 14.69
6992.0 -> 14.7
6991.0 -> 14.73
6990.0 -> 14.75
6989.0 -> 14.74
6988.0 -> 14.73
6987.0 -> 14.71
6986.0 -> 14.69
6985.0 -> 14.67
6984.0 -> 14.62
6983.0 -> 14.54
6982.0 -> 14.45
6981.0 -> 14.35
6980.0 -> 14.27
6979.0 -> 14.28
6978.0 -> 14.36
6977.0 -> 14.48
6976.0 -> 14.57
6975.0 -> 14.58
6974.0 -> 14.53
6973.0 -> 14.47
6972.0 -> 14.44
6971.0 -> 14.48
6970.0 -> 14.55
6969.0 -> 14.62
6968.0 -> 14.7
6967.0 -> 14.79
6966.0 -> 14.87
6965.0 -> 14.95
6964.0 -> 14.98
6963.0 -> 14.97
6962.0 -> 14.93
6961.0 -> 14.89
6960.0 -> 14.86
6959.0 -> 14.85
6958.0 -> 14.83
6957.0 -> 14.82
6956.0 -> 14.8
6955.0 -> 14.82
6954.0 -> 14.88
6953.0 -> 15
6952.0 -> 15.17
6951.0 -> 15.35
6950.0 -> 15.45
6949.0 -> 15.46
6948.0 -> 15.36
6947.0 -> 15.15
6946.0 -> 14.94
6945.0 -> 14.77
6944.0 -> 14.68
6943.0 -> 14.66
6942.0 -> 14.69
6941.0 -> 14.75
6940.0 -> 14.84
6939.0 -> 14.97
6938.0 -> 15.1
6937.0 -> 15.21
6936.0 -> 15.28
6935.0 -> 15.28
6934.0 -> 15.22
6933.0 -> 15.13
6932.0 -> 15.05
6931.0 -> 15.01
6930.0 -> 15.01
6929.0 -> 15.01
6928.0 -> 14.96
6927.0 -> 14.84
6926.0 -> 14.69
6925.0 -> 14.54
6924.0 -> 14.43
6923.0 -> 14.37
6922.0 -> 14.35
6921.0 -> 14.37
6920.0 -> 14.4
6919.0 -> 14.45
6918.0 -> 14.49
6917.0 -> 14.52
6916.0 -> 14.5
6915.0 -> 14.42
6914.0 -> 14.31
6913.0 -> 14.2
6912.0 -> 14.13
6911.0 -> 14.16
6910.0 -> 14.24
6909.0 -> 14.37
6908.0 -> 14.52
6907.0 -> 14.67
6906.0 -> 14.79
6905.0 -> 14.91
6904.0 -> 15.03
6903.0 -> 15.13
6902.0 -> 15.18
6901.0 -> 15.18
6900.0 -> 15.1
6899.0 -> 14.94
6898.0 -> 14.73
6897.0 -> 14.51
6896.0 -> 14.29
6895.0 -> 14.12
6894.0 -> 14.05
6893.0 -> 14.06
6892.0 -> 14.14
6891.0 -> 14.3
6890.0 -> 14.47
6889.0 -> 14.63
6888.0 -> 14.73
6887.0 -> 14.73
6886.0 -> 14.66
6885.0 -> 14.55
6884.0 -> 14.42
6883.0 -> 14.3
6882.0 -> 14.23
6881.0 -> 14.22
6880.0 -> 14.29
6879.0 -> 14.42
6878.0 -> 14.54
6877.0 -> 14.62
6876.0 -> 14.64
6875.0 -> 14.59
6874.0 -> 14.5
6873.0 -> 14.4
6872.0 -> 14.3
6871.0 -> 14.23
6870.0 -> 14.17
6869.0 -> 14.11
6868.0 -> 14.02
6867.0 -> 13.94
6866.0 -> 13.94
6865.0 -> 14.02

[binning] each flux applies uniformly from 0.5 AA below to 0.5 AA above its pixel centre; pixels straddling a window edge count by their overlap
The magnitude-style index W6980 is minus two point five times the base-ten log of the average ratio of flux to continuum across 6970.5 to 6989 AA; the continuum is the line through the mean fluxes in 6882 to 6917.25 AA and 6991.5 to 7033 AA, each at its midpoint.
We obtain 0.01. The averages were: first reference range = 14.5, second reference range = 14.7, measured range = 14.5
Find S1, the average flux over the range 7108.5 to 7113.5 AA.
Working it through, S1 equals 15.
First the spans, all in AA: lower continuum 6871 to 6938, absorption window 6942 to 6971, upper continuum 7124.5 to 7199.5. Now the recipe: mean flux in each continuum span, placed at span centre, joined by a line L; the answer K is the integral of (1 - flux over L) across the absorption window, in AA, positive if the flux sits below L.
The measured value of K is -0.7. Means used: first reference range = 14.6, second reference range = 14.5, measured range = 14.9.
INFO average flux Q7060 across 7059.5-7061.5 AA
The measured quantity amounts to 14.8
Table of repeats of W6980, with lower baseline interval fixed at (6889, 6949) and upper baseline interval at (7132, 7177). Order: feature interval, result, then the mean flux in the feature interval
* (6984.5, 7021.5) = 0.00 mag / 14.6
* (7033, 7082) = -0.04 mag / 15.1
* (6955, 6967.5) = -0.02 mag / 14.9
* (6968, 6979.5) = 0.01 mag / 14.5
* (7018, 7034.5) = -0.04 mag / 15.1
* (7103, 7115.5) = -0.03 mag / 14.9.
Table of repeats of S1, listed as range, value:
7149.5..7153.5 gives 14.1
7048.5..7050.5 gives 15.3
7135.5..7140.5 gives 14.6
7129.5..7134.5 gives 14.4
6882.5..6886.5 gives 14.5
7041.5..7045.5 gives 15.2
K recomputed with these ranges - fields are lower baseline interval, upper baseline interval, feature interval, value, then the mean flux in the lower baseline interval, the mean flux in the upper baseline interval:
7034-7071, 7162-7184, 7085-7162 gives 1.19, 15.2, 14.7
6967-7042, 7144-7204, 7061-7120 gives -1.06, 14.8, 14.5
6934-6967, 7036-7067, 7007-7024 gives 0.43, 15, 15.2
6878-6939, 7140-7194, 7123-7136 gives -0.08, 14.6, 14.5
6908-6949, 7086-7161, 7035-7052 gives -0.73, 14.7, 14.6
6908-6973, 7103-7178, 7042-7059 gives -0.74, 14.8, 14.6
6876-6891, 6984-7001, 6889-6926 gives 0.03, 14.5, 14.7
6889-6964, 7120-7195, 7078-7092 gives -0.04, 14.8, 14.5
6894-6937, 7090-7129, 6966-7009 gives 0.56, 14.7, 14.9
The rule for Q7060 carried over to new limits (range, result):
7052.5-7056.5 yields 15.5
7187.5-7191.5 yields 14.5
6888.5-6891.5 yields 14.5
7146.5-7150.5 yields 13.6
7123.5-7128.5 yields 14.8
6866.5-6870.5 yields 14.1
